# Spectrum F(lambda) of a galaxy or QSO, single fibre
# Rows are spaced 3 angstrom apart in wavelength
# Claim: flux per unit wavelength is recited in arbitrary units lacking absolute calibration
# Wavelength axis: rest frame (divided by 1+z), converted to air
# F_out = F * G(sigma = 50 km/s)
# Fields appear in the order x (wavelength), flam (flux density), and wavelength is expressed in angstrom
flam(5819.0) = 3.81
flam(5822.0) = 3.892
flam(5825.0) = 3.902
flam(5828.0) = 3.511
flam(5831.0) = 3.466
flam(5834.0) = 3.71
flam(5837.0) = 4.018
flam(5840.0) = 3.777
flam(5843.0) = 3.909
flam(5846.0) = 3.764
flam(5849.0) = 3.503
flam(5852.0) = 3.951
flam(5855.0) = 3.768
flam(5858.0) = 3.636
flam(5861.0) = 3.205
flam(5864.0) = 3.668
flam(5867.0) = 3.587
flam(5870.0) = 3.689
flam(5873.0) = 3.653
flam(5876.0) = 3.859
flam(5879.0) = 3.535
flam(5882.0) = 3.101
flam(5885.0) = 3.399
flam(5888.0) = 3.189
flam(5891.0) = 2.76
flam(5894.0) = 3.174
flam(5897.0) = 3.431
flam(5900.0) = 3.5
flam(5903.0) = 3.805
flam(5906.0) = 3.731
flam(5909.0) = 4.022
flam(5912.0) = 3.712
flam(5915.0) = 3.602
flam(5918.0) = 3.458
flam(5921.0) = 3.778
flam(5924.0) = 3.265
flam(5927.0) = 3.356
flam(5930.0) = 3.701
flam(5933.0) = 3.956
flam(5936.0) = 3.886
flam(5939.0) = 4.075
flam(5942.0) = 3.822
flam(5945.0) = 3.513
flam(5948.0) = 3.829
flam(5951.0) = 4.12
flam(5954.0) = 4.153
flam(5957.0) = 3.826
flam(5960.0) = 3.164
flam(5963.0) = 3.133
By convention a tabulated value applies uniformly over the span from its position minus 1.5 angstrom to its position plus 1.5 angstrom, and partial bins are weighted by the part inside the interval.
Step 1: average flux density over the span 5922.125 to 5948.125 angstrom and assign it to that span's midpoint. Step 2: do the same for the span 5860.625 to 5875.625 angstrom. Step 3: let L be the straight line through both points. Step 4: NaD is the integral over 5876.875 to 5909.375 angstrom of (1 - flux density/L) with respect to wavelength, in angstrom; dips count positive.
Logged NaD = 2.1 angstrom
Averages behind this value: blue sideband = 3.61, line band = 3.41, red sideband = 3.71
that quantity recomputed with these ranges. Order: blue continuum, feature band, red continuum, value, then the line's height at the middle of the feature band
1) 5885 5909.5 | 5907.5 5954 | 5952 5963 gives -2.62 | 3.55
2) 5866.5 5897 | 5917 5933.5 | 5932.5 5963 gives 0.41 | 3.66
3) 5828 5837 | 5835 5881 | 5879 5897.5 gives -3.45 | 3.44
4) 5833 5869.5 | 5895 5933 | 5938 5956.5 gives 2.16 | 3.84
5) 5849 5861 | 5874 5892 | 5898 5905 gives 1.60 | 3.66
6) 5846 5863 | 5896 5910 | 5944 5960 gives 0.13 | 3.73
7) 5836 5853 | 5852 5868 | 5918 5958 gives 0.83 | 3.81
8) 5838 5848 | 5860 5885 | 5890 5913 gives 0.91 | 3.67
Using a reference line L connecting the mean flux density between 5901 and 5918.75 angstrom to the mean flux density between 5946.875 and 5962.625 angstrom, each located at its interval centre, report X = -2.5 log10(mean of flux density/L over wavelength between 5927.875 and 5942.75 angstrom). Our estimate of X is -0.03 mag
